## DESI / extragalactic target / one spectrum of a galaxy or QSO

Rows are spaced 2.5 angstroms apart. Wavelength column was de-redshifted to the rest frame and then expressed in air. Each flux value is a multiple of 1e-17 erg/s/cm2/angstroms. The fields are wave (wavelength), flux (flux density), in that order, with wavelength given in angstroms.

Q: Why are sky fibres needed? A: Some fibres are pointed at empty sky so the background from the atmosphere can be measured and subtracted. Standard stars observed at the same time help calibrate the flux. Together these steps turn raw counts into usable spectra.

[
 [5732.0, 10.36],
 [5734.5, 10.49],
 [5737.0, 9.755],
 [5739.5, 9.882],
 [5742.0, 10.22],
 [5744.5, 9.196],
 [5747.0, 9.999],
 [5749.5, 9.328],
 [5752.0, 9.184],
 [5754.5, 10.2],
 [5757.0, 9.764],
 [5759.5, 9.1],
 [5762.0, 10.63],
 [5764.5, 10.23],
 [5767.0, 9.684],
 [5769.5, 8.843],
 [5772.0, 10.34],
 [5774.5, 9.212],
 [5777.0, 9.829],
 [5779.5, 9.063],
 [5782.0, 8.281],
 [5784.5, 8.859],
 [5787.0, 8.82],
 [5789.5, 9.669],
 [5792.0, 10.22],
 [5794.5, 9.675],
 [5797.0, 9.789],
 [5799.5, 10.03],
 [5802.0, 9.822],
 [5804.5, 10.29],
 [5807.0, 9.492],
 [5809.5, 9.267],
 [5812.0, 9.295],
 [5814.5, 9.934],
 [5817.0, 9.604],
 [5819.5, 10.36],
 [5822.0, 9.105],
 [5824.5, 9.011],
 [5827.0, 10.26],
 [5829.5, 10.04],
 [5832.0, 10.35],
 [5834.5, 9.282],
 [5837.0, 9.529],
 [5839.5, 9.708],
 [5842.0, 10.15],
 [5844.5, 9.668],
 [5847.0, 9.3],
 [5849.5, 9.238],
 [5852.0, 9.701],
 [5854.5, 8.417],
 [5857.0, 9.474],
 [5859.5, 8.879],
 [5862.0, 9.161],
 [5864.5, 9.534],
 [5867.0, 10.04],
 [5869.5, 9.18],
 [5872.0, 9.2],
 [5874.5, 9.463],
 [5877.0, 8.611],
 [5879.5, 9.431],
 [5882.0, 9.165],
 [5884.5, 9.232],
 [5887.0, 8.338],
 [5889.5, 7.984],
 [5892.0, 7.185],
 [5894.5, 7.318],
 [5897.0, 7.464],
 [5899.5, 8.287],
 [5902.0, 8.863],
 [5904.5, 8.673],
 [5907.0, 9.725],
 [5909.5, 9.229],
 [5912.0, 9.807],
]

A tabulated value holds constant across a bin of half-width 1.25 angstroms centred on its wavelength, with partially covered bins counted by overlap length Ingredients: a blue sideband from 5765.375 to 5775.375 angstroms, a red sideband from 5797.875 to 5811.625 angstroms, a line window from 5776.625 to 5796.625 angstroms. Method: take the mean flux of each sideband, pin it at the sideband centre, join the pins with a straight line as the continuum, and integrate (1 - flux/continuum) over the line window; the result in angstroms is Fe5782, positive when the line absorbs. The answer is 0.7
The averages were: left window 9.56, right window 9.75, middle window 9.3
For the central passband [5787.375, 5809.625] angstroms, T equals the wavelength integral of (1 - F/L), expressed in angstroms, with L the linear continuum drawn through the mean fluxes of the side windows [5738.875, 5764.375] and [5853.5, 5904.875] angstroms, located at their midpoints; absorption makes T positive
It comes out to -0.9 angstroms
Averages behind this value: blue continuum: 9.77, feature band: 9.79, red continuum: 8.76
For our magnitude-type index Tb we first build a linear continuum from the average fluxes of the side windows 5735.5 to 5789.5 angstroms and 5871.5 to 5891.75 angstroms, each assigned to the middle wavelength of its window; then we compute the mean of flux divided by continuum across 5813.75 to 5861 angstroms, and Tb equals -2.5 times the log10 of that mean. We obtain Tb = -0.06 mag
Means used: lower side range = 9.55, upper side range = 8.83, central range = 9.57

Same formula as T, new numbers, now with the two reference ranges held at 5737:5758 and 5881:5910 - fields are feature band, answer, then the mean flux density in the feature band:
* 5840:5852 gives -1.01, 9.61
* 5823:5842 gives -1.65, 9.76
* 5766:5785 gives 0.41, 9.27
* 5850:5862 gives -0.49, 9.13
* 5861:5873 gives -1.04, 9.43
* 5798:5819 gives -1.26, 9.74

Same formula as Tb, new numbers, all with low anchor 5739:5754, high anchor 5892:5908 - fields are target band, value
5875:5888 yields -0.069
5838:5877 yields -0.088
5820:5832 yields -0.092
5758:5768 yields -0.046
